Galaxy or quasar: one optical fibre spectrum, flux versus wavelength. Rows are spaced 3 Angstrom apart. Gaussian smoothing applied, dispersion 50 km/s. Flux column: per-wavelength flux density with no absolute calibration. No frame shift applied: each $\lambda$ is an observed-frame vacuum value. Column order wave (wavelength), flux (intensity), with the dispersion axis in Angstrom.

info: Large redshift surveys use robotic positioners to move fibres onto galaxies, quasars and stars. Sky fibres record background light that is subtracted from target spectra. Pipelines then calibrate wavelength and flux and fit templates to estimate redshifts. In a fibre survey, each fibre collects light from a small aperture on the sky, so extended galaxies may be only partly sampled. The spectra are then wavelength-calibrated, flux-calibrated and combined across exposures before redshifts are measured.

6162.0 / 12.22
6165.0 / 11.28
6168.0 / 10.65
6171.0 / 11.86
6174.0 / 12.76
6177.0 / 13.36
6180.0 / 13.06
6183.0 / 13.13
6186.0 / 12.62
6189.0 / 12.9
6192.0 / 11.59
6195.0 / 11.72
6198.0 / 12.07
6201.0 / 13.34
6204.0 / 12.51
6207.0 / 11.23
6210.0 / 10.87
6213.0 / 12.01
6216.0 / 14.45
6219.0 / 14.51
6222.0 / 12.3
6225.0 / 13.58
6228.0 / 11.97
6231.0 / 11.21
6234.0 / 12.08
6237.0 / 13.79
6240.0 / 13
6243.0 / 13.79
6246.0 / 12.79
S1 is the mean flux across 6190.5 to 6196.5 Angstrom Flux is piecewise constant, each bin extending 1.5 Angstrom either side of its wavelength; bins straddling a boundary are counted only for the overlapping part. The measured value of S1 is 11.7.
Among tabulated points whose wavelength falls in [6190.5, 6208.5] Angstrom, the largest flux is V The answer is 13.34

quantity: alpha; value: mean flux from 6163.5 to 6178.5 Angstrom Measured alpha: 12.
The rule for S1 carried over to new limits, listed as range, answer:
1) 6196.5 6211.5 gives 12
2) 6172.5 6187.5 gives 13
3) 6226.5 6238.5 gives 12.3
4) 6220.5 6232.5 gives 12.3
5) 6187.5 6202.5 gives 12.3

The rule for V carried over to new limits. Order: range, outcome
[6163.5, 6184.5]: 13.36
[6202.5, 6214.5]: 12.51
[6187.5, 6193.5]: 12.9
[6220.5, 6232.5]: 13.58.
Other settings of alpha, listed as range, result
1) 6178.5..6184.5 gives 13.1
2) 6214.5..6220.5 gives 14.5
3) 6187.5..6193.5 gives 12.2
